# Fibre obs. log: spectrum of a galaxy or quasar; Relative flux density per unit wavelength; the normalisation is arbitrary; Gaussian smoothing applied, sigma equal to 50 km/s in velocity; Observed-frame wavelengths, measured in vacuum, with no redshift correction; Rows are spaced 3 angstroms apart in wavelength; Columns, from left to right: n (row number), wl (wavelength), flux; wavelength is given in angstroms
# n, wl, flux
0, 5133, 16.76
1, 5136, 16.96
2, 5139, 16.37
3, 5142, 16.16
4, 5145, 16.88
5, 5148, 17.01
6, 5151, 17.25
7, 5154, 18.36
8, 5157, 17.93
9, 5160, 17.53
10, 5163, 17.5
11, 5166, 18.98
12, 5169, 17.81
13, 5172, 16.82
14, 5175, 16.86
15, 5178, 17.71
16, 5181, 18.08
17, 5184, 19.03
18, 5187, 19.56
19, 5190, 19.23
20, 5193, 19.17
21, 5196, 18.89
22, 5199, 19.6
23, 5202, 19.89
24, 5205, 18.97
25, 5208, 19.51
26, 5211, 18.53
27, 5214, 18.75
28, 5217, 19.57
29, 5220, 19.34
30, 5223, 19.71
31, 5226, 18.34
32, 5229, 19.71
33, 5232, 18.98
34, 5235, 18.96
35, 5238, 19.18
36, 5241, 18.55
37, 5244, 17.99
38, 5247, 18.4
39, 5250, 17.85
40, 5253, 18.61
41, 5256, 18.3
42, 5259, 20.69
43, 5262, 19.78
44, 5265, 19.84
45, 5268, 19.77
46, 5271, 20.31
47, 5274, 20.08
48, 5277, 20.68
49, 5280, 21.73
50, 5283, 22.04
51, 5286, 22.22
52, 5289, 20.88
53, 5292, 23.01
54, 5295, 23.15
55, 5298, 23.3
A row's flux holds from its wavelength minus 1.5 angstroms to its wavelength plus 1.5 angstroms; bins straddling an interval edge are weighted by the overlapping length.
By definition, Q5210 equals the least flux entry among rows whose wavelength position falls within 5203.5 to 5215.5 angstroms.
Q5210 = 18.53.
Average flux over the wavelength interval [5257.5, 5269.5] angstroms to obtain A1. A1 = 20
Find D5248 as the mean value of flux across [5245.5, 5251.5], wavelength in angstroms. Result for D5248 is 18.1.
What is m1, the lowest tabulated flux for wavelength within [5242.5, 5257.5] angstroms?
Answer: 17.85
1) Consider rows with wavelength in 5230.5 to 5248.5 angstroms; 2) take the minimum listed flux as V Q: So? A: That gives 17.99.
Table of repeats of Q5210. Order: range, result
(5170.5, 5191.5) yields 16.82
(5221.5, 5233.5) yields 18.34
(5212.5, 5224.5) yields 18.75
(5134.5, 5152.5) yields 16.16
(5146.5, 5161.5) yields 17.01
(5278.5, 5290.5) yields 20.88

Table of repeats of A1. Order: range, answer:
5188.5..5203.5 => 19.4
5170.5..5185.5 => 17.7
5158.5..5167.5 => 18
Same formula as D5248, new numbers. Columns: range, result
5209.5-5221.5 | 19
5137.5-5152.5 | 16.7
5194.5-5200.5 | 19.2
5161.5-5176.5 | 17.6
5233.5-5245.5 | 18.7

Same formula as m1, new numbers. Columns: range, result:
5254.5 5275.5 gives 18.3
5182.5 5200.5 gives 18.89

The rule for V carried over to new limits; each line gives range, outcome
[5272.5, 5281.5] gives 20.08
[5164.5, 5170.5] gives 17.81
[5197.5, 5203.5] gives 19.6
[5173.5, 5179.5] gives 16.86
